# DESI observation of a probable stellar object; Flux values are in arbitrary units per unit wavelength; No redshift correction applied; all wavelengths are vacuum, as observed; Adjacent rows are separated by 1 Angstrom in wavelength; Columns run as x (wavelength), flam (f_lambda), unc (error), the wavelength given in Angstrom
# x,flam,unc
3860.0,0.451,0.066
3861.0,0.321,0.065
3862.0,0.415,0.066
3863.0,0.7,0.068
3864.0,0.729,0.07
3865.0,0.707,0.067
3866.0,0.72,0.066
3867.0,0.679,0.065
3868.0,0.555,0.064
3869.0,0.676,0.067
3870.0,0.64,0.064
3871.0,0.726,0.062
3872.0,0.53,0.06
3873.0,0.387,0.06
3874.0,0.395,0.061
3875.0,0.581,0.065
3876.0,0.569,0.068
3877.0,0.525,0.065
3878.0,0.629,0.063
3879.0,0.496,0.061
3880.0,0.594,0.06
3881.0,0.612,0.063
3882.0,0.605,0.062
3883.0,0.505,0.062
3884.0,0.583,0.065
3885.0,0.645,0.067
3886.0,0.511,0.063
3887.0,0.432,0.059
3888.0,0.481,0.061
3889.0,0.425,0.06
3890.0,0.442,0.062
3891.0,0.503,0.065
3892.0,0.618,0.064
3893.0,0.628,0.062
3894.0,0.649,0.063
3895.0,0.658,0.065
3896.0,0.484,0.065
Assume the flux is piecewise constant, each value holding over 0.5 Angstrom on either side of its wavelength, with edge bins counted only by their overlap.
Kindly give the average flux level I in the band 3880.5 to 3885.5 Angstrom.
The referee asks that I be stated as 0.59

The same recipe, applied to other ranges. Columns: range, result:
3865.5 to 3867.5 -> 0.7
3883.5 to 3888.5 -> 0.53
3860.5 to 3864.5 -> 0.541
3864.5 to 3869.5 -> 0.667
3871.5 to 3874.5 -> 0.437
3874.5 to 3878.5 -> 0.576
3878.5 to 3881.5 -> 0.567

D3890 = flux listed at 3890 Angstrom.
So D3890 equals 0.442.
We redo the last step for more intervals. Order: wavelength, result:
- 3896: 0.484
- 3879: 0.496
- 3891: 0.503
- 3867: 0.679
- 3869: 0.676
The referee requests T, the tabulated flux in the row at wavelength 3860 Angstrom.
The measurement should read 0.451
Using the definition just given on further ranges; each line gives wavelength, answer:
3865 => 0.707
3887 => 0.432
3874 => 0.395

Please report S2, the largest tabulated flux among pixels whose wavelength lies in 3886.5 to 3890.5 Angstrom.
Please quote 0.481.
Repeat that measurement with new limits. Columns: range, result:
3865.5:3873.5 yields 0.726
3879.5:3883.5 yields 0.612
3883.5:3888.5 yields 0.645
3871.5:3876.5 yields 0.581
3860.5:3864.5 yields 0.729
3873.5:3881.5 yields 0.629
